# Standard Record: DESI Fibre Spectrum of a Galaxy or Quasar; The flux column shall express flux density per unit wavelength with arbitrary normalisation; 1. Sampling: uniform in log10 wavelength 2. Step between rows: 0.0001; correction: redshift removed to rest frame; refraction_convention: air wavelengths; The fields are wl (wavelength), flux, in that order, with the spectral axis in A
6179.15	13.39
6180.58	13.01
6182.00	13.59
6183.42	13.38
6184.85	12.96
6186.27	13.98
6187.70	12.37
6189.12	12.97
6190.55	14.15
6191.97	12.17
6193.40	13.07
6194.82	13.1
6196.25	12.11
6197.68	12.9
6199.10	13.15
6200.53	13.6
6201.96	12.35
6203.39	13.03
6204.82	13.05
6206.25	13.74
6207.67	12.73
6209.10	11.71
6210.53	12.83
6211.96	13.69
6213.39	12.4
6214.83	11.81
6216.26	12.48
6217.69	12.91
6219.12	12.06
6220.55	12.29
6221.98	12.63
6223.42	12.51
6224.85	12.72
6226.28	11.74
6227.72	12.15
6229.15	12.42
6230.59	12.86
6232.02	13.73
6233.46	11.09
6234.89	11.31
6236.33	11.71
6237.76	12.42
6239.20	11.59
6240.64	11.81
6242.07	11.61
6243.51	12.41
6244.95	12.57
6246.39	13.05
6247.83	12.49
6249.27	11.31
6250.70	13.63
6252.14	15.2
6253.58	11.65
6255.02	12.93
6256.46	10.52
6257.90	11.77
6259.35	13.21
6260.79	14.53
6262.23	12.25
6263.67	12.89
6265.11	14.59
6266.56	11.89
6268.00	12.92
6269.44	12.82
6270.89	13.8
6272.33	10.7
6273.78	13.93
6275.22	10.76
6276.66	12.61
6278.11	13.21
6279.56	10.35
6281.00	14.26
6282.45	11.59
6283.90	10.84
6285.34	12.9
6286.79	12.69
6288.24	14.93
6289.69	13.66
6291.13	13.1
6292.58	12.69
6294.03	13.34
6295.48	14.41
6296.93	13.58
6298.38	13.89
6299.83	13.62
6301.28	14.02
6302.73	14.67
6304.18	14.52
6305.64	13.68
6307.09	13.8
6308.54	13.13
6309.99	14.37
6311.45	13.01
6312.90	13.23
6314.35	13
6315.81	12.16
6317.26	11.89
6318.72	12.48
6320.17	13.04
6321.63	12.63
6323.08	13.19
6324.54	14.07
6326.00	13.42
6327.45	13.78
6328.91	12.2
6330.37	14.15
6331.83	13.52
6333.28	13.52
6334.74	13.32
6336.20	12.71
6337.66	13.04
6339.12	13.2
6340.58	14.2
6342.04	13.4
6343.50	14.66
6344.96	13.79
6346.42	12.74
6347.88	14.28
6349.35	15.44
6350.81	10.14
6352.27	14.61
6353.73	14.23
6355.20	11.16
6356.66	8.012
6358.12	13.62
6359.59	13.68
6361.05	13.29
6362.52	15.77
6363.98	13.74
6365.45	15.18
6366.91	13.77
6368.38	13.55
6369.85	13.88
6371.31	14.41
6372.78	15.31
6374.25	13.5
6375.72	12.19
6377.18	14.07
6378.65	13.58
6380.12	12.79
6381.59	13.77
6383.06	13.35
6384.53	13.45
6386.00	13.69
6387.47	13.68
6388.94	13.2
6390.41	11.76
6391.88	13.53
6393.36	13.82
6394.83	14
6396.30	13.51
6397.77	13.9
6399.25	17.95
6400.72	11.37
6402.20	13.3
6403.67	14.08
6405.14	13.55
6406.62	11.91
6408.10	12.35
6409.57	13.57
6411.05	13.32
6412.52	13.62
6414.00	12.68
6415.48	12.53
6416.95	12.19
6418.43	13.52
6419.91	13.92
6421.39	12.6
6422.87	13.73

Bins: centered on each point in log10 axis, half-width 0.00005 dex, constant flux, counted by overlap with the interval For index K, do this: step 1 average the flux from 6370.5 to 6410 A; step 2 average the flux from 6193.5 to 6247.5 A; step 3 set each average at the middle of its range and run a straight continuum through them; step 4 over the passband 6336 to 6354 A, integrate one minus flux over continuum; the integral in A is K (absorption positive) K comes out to -0.43 A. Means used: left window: 12.5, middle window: 13.6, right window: 13.5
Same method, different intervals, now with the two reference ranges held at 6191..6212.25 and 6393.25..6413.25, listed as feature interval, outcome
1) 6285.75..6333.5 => -0.6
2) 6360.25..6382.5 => -0.7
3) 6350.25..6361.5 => 0.9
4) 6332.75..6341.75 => 0.0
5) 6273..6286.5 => 0.9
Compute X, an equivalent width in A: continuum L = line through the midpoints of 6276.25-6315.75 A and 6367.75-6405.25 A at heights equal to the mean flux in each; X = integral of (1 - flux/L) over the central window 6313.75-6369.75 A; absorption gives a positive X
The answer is 0.8 A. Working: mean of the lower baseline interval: 13.3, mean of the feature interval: 13.3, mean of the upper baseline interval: 13.7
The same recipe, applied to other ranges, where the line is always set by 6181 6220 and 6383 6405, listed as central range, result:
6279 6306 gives -0.1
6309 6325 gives 0.4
